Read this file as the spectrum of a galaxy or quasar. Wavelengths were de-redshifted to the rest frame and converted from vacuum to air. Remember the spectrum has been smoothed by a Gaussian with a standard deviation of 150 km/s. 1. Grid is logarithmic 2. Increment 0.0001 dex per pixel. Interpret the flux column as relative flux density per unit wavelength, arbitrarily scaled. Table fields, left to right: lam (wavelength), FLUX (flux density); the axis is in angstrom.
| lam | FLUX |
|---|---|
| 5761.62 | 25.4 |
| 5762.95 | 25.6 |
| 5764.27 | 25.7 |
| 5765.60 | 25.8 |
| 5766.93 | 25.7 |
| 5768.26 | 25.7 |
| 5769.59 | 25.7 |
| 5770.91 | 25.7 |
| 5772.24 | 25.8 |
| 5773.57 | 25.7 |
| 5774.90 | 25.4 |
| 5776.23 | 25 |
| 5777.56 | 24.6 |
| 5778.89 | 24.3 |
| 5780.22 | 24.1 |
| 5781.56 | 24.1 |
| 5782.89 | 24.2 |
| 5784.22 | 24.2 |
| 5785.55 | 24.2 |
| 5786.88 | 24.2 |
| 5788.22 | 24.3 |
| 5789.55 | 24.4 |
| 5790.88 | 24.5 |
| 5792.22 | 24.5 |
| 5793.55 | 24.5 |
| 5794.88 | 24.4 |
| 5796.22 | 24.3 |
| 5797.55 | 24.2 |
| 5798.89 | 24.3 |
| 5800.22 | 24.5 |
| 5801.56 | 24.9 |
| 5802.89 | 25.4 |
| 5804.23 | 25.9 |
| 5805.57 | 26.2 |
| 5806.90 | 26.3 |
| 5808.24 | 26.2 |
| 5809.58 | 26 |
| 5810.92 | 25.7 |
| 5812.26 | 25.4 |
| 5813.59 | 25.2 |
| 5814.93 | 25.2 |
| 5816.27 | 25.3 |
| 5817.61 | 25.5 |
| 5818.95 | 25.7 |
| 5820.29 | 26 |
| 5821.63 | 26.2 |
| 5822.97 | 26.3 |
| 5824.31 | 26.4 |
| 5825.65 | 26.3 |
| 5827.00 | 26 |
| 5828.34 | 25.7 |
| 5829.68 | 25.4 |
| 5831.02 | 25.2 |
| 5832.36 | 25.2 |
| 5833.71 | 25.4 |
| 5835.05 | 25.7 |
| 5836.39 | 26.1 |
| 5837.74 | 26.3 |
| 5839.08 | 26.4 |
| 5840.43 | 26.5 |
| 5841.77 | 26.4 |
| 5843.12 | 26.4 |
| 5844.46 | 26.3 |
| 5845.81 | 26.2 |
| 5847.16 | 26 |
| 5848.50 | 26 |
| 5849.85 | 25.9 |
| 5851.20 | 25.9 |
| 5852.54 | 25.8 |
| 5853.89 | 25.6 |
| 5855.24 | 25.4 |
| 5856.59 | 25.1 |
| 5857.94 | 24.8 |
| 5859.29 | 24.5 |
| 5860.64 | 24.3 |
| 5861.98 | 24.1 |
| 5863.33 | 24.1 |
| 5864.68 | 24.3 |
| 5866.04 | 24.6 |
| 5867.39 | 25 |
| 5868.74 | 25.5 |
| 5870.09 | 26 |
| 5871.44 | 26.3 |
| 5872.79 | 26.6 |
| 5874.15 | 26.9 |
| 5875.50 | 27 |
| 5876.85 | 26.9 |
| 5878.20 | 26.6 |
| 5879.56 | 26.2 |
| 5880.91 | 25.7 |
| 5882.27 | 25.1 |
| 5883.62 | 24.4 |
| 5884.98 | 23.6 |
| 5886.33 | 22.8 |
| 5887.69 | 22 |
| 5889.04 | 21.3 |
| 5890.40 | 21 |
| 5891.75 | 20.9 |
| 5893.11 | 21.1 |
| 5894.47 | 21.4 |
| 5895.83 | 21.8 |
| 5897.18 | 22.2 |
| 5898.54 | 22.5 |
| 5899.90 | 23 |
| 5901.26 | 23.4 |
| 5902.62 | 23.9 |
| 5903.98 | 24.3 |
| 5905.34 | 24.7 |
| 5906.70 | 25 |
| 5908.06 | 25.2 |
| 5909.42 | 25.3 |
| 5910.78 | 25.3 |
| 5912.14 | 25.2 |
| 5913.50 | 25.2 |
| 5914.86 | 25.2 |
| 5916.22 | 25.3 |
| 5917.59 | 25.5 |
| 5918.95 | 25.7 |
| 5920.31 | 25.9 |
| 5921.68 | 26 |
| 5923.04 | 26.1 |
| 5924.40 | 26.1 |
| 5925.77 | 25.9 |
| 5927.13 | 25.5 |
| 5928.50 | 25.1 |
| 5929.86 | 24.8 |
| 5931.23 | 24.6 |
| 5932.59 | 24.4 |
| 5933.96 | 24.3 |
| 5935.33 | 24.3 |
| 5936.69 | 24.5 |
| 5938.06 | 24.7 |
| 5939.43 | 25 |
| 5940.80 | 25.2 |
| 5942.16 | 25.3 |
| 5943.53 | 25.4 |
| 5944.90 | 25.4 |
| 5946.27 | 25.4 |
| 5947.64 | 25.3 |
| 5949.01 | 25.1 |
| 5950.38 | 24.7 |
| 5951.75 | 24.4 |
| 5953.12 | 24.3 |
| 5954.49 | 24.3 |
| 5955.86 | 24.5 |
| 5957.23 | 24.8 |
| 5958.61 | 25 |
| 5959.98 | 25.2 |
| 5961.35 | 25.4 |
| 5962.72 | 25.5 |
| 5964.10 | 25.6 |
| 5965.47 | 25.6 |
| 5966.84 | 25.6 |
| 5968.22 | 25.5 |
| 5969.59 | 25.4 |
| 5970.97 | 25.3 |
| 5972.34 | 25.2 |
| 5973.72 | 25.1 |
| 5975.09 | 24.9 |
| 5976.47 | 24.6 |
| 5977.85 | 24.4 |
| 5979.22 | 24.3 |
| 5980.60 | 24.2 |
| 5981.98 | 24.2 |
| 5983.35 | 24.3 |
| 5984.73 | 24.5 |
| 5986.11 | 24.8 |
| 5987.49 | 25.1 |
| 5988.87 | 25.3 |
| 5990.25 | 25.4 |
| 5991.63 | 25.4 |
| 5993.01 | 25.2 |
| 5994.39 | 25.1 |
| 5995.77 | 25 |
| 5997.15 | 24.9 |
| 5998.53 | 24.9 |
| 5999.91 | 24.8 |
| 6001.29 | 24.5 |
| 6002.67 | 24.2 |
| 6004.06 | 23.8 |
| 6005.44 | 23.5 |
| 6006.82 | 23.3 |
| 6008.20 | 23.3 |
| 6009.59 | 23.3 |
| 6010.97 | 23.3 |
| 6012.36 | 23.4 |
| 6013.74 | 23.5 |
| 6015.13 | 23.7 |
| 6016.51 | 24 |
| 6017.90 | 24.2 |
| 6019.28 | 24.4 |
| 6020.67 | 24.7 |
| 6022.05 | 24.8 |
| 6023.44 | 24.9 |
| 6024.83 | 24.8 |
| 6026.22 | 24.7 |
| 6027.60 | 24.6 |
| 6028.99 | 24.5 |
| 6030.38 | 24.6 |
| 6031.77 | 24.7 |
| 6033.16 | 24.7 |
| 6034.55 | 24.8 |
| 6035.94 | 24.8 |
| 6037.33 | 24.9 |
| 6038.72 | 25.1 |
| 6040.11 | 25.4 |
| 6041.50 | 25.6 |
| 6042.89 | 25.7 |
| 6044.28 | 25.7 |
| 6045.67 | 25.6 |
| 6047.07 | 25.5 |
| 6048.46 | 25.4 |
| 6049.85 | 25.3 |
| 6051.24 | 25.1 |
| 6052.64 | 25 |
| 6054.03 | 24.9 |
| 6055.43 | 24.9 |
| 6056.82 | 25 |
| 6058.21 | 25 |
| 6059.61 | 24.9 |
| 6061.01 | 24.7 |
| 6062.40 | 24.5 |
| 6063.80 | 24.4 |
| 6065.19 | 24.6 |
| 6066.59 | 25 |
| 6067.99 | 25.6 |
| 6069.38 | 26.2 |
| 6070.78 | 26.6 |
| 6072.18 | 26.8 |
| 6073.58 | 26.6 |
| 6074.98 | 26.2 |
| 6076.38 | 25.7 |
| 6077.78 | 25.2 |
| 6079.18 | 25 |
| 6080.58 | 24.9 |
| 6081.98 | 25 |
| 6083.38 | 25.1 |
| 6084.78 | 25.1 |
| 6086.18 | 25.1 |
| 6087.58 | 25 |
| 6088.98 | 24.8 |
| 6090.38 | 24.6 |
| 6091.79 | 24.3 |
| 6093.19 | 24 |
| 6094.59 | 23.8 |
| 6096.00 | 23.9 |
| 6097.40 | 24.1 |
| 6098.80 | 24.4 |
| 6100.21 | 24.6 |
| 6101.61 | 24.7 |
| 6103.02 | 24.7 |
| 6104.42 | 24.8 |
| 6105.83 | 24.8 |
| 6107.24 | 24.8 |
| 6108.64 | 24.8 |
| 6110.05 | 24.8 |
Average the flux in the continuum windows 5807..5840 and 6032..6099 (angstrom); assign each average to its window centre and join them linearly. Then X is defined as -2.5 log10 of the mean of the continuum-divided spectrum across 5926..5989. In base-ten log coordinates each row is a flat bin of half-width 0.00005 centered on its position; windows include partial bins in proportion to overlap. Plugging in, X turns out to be 0.02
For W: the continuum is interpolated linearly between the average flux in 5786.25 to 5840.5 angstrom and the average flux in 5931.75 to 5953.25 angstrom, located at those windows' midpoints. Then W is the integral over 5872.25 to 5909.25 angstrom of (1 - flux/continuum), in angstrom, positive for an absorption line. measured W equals 1.7 angstrom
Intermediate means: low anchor 25.4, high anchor 24.9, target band 23.9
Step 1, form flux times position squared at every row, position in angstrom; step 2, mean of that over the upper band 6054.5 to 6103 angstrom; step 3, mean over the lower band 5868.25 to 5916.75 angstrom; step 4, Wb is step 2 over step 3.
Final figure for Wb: 1.10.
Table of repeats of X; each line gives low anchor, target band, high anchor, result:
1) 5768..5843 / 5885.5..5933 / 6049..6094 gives 0.05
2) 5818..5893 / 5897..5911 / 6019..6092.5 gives 0.05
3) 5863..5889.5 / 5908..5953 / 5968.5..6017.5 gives -0.02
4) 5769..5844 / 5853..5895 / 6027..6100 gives 0.03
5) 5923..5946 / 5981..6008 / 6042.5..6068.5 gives 0.02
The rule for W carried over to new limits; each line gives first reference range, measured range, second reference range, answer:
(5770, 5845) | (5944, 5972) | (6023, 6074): 0.1 angstrom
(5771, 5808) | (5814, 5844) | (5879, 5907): -2.2 angstrom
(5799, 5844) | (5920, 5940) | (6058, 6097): 0.3 angstrom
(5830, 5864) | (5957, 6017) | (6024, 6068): 1.2 angstrom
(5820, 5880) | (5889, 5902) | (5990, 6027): 1.8 angstrom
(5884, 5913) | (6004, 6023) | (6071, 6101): 0.4 angstrom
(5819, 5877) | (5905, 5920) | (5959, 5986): 0.0 angstrom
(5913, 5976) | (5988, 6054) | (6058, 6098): 1.1 angstrom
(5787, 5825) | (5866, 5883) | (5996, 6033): -0.8 angstrom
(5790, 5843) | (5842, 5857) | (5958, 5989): -0.3 angstrom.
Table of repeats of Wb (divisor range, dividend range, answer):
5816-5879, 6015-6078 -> 1.04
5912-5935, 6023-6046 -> 1.02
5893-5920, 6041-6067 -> 1.09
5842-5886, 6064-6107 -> 1.06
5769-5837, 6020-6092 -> 1.09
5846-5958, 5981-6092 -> 1.05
